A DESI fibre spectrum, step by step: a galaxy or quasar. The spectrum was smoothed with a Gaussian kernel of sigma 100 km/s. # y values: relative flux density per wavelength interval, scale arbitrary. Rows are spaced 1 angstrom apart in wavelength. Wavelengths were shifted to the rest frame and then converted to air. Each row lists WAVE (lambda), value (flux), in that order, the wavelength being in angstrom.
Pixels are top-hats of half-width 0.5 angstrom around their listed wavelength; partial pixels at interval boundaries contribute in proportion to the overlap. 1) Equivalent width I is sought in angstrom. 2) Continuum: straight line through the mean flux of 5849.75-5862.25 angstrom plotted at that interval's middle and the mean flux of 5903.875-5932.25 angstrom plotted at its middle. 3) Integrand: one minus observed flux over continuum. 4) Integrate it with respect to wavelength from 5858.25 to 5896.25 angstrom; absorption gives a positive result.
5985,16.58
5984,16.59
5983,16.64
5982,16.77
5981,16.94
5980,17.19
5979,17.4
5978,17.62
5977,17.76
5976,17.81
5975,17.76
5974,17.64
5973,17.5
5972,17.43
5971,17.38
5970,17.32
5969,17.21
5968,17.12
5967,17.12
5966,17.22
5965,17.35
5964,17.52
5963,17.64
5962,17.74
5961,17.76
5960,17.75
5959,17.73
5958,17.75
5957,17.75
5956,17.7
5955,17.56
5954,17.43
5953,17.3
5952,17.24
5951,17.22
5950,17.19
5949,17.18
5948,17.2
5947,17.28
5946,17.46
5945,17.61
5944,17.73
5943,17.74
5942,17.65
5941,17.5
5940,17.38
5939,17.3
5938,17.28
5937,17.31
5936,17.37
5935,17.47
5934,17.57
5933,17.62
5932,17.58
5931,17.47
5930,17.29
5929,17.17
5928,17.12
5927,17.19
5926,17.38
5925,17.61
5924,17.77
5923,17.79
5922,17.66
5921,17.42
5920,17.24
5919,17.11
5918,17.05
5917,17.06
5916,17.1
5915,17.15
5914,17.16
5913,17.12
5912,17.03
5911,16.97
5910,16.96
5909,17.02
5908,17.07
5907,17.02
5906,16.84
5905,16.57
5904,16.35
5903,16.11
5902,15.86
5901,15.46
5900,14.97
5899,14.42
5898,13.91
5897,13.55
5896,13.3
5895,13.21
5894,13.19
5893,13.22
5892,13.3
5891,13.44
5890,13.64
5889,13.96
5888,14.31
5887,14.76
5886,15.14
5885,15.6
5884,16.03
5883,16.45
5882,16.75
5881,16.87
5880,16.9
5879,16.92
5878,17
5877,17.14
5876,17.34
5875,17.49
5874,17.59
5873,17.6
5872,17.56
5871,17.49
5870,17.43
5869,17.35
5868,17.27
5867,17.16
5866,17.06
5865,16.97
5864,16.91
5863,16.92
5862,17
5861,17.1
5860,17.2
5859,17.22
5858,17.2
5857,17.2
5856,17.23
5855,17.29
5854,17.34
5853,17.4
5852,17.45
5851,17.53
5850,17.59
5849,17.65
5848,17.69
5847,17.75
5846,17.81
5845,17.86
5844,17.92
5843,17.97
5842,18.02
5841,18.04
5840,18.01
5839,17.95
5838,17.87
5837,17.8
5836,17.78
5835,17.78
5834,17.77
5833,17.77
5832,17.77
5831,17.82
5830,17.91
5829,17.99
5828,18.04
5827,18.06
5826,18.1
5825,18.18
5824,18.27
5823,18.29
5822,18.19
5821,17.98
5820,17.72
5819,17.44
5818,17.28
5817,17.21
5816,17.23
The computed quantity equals 2.5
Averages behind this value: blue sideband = 17.3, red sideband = 17.2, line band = 16.1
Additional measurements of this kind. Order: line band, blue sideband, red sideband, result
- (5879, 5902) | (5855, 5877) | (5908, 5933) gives 3.37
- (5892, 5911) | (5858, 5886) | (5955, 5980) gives 2.11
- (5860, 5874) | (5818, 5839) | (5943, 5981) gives 0.44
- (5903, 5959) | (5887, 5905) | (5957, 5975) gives -5.00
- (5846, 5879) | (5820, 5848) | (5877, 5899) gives -2.04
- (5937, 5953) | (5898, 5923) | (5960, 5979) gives -0.22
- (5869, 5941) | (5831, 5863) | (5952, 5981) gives 4.61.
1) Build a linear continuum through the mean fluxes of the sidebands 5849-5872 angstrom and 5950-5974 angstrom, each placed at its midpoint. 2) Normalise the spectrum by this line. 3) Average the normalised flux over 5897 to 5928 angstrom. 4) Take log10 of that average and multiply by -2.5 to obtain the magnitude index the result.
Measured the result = 0.04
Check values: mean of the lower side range 17.3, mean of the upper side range 17.5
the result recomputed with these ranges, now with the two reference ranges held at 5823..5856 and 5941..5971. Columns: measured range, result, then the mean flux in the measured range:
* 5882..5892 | 0.19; 14.8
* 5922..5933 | 0.01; 17.5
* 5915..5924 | 0.02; 17.3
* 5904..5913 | 0.04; 16.9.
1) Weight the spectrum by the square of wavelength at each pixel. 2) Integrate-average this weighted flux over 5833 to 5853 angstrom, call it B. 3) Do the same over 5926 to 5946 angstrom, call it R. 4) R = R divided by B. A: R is 1.01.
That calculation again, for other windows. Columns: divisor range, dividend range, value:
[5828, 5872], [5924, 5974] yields 1.03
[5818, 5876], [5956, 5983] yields 1.03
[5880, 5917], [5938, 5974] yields 1.15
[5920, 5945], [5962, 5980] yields 1.01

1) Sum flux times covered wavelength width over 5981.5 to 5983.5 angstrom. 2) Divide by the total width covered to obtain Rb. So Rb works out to 16.7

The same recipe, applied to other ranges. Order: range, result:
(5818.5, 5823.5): 17.9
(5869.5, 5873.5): 17.5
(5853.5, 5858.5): 17.3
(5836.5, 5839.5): 17.9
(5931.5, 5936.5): 17.5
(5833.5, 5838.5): 17.8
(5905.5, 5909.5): 17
